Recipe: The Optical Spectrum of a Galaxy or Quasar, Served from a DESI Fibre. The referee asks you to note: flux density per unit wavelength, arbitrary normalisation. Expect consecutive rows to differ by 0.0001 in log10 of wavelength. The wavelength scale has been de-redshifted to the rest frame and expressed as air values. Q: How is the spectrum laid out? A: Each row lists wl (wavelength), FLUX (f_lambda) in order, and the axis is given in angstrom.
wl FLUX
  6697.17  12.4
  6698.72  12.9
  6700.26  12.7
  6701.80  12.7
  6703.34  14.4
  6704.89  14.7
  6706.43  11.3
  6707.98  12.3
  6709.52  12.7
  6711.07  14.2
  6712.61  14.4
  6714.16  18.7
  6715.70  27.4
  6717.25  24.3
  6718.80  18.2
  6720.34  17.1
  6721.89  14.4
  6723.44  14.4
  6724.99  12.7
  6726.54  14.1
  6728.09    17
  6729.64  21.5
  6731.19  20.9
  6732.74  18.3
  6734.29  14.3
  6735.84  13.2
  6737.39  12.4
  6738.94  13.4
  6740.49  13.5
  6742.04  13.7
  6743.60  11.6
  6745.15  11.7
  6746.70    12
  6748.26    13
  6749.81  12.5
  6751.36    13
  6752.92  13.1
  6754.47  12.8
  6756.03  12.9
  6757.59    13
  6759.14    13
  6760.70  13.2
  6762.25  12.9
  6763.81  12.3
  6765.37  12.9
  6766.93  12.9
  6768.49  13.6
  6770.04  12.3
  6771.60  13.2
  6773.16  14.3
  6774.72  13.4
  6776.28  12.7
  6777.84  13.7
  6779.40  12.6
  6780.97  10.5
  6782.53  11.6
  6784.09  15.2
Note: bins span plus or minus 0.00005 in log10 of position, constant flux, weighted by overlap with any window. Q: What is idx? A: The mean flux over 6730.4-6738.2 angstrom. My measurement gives 15.8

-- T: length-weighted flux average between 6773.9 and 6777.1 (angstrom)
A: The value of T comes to 13.1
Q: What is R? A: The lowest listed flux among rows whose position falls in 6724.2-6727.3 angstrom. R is 12.7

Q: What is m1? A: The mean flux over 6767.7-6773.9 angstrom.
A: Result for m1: 13.4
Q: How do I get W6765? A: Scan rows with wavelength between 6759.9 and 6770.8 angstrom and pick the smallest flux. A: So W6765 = 12.3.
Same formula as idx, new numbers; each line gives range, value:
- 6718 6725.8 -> 15.4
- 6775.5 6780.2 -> 13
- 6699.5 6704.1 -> 13.3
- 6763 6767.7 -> 12.7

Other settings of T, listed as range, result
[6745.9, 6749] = 12.5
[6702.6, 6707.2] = 13.5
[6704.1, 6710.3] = 12.7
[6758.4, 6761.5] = 13.1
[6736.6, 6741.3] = 13.1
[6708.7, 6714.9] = 15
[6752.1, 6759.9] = 13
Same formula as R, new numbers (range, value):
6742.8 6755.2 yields 11.6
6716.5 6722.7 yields 14.4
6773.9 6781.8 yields 10.5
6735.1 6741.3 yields 12.4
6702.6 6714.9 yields 11.3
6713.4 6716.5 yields 18.7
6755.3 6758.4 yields 12.9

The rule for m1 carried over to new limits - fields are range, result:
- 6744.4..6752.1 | 12.4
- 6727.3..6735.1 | 18.4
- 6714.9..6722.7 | 20.3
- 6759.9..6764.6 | 12.8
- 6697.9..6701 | 12.8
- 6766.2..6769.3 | 13.3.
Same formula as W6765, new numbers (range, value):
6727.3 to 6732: 17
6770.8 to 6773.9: 13.2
